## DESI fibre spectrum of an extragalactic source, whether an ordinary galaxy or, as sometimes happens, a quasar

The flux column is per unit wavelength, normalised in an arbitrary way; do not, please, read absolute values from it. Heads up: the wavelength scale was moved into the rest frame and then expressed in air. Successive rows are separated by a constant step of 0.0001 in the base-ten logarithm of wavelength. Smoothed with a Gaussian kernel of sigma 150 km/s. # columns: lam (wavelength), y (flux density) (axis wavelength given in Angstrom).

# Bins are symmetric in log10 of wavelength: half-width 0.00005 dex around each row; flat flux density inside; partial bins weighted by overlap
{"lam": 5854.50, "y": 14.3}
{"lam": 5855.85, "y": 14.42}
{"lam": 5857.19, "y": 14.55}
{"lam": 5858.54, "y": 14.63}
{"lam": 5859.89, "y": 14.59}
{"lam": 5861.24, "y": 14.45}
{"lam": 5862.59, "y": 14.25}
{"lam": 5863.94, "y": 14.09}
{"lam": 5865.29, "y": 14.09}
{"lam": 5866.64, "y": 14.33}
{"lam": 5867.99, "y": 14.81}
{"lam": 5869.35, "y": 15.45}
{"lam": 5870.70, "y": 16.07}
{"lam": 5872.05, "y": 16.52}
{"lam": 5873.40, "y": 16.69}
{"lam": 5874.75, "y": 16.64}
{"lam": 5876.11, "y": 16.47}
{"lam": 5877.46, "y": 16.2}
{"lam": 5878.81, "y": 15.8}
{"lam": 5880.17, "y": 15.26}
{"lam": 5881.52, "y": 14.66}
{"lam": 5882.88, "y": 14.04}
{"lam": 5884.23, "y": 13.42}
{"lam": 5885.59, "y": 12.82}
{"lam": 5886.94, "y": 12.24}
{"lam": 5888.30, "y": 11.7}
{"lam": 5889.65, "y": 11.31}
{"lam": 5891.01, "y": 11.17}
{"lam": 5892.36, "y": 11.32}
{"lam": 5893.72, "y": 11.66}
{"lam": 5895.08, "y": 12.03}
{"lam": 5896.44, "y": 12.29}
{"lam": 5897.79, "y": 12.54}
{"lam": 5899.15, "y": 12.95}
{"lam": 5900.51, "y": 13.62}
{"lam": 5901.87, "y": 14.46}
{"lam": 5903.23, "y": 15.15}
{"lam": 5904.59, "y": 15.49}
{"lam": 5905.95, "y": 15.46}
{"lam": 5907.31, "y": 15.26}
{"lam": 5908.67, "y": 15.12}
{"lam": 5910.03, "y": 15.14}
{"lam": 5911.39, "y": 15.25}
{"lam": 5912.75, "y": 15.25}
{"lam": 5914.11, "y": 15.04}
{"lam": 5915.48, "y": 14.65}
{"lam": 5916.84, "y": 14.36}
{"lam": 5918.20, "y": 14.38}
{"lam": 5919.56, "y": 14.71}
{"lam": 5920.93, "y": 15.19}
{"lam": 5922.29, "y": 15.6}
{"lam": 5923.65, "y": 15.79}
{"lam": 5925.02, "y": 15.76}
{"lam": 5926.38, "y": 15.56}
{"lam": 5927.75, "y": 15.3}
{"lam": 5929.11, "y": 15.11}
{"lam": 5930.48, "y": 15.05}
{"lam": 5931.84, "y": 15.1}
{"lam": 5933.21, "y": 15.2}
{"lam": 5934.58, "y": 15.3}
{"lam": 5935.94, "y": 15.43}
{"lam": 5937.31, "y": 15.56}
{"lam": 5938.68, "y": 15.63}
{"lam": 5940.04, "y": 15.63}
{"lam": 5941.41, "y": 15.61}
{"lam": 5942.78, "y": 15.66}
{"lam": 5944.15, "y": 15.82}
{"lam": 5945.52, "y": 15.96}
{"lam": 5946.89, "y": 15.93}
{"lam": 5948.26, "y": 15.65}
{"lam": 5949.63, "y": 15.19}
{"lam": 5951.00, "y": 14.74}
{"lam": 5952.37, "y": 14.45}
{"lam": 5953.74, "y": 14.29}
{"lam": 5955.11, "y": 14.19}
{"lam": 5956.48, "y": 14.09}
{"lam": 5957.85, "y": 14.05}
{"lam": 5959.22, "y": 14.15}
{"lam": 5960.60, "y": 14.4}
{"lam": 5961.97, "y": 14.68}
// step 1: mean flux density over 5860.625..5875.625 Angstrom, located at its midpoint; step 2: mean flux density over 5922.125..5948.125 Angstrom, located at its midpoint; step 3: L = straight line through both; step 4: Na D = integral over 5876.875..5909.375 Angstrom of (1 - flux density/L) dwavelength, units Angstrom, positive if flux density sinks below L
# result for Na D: 3.74 Angstrom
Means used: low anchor 15.2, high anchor 15.5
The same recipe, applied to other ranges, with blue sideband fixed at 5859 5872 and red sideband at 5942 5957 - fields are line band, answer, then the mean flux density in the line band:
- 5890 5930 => 1.7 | 14.3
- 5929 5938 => -0.1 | 15.2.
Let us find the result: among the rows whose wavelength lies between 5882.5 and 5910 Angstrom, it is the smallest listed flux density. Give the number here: 11.17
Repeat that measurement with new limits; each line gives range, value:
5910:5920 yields 14.36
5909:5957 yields 14.09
